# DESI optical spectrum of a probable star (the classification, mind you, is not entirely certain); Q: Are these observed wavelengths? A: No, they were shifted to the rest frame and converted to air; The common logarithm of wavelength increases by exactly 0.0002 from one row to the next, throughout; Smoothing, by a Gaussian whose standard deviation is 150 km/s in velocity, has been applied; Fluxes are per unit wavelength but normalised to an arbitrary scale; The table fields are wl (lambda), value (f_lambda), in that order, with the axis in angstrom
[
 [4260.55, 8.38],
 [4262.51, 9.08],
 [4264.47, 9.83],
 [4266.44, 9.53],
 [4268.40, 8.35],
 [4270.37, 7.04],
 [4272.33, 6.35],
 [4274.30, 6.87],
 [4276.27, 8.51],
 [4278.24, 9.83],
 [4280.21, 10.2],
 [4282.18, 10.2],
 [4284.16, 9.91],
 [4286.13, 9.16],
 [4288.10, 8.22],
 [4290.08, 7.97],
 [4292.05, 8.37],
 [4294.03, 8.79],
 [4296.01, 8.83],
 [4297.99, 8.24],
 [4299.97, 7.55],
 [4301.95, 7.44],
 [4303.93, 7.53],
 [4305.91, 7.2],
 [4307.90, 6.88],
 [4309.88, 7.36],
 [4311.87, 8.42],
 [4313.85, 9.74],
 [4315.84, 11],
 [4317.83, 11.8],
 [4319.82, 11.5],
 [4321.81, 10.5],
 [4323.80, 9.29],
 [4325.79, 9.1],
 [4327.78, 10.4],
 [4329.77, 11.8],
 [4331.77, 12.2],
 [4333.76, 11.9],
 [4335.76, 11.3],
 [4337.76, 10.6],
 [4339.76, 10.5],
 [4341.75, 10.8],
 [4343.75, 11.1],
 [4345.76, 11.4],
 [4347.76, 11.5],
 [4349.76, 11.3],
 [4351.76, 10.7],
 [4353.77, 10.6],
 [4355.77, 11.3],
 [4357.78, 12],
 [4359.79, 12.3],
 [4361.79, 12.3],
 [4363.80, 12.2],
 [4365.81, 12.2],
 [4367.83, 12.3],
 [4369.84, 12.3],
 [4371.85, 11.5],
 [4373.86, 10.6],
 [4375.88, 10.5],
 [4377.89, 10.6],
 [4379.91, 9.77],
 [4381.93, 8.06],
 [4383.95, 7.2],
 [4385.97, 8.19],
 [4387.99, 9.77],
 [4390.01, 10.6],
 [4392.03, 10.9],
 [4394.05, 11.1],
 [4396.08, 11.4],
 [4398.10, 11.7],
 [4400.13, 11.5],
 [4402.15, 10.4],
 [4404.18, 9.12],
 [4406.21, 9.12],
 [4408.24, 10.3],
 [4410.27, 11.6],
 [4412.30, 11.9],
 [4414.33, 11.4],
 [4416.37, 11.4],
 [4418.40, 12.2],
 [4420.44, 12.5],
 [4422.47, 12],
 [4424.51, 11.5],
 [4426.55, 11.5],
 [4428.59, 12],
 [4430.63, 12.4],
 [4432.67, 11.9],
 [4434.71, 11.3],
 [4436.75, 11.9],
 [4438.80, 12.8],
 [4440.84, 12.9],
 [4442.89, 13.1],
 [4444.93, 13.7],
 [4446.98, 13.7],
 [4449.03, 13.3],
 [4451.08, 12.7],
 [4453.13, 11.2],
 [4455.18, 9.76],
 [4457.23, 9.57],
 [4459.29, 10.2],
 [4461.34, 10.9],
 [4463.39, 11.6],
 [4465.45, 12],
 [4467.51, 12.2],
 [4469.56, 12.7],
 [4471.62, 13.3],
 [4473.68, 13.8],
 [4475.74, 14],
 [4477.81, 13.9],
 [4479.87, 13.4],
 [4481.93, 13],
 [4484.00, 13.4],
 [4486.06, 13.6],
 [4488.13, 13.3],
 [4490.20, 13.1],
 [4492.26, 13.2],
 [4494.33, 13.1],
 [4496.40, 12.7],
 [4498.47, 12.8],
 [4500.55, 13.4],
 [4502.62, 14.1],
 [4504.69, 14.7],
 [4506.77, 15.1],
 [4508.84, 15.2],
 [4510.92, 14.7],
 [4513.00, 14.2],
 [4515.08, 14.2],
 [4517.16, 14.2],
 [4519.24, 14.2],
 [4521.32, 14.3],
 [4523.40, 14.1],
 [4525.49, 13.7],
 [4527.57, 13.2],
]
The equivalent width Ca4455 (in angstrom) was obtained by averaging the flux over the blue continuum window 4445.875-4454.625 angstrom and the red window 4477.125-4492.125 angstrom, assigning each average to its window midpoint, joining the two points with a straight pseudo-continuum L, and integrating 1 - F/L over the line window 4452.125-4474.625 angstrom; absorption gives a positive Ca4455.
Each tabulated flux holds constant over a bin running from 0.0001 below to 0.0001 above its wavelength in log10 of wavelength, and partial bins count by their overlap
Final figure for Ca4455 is 2.3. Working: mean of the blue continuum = 12.6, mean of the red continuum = 13.4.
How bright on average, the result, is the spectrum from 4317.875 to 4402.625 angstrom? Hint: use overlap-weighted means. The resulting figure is 10.9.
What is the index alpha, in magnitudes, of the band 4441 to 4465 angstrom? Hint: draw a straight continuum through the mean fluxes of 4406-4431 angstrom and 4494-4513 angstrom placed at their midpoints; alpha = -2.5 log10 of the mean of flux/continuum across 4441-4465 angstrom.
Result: 0.06 mag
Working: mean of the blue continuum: 11.6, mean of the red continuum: 14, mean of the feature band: 11.8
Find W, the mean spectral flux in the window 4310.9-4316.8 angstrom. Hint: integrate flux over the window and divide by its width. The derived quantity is 9.72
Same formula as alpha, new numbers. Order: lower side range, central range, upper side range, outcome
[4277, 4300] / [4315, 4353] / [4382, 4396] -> -0.18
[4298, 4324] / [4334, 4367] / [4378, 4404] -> -0.20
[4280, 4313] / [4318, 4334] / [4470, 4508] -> -0.19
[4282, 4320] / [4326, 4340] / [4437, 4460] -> -0.18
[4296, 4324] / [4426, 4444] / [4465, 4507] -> -0.01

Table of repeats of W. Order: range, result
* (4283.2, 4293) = 8.73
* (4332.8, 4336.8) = 11.6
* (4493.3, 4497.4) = 12.9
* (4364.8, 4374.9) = 11.8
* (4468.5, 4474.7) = 13.3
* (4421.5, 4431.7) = 11.9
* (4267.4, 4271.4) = 7.7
